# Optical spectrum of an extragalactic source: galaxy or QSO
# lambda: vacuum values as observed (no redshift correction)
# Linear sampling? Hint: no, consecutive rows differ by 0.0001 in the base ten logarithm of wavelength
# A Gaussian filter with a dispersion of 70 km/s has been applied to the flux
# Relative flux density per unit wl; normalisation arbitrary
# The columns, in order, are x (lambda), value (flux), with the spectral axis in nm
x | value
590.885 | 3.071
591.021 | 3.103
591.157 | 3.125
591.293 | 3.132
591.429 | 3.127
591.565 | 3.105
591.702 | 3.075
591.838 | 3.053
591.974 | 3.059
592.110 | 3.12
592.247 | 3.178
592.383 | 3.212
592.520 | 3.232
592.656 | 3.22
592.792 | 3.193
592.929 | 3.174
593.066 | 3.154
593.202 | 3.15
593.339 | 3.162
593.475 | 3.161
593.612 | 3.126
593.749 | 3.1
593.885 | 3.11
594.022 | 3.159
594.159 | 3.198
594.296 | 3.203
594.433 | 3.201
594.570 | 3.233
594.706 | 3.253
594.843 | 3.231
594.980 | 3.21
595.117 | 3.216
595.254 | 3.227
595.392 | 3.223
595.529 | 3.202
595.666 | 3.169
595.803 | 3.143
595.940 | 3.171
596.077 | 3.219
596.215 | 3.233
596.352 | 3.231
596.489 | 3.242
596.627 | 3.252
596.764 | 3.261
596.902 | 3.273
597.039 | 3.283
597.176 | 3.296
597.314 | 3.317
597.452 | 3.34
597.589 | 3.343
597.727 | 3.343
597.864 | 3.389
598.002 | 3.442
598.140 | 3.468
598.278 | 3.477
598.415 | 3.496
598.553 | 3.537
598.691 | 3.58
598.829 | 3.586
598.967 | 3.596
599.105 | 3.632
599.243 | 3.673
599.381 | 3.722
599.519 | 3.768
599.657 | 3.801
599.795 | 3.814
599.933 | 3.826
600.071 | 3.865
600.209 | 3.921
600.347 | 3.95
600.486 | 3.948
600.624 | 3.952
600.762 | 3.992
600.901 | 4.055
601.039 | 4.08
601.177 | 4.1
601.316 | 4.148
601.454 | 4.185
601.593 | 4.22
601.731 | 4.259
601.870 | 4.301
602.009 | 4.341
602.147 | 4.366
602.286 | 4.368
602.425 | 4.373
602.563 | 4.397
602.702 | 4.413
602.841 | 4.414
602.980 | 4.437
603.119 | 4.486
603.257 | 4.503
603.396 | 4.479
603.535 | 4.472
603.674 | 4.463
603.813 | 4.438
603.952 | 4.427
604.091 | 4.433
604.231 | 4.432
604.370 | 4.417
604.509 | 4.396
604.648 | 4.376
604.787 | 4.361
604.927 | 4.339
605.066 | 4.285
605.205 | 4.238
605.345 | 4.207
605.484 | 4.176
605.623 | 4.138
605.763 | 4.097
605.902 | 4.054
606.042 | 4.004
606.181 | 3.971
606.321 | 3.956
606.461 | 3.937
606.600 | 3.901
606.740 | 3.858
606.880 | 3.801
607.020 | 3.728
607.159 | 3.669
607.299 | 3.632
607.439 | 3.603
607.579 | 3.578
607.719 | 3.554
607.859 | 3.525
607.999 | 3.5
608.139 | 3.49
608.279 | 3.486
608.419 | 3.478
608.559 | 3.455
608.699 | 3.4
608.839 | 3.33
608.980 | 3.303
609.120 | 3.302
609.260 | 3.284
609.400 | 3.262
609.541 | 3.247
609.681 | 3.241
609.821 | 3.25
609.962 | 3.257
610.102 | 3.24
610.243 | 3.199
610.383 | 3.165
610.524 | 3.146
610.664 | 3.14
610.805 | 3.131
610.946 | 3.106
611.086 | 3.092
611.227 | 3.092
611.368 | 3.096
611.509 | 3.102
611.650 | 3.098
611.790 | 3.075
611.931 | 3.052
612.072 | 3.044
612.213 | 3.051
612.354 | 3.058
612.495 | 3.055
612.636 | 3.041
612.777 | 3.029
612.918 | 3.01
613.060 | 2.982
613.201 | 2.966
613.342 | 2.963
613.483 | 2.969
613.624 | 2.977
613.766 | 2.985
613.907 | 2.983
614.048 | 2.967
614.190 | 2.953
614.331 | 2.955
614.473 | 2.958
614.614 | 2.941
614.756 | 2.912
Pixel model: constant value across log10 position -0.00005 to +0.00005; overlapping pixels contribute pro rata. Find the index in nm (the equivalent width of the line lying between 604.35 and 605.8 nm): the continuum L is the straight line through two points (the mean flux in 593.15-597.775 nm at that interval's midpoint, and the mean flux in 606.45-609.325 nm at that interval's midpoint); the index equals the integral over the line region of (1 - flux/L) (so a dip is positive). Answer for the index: -0.33 nm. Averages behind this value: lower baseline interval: 3.22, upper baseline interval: 3.56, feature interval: 4.28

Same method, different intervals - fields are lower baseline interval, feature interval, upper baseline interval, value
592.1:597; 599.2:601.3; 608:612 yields -0.455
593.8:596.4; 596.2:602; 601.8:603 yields 0.250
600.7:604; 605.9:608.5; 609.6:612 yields -0.044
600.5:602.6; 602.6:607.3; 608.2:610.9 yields -0.495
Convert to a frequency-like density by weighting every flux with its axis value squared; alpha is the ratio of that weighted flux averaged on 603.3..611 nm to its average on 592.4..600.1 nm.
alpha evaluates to 1.17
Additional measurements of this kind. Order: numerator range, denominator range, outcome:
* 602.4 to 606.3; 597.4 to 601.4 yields 1.18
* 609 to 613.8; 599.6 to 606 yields 0.76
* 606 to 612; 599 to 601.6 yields 0.90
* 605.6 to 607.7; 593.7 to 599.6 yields 1.19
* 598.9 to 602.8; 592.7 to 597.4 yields 1.29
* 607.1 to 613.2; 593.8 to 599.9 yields 1.01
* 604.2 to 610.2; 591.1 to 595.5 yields 1.24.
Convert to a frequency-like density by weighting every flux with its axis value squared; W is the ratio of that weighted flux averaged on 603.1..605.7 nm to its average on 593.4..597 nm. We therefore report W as 1.41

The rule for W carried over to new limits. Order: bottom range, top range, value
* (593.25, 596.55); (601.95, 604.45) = 1.43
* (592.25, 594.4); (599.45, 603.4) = 1.35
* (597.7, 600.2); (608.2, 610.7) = 0.94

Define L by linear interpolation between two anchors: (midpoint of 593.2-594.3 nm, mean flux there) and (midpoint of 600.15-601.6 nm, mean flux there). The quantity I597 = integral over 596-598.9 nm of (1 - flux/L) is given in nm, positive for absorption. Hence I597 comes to 0.20 nm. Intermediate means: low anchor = 3.15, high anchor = 4.04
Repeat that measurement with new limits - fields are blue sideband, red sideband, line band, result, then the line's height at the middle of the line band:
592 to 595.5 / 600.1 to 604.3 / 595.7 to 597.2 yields 0.13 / 3.53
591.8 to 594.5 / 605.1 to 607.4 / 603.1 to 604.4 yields -0.22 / 3.81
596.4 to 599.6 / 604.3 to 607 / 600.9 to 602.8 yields -0.24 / 3.79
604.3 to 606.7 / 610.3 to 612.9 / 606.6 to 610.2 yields 0.19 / 3.65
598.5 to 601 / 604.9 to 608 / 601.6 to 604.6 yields -0.43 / 3.85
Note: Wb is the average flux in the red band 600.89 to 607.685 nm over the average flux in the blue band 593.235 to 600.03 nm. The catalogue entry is 1.25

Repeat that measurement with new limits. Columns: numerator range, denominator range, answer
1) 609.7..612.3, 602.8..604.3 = 0.70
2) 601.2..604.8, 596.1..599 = 1.30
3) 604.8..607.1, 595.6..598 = 1.24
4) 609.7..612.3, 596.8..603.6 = 0.80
